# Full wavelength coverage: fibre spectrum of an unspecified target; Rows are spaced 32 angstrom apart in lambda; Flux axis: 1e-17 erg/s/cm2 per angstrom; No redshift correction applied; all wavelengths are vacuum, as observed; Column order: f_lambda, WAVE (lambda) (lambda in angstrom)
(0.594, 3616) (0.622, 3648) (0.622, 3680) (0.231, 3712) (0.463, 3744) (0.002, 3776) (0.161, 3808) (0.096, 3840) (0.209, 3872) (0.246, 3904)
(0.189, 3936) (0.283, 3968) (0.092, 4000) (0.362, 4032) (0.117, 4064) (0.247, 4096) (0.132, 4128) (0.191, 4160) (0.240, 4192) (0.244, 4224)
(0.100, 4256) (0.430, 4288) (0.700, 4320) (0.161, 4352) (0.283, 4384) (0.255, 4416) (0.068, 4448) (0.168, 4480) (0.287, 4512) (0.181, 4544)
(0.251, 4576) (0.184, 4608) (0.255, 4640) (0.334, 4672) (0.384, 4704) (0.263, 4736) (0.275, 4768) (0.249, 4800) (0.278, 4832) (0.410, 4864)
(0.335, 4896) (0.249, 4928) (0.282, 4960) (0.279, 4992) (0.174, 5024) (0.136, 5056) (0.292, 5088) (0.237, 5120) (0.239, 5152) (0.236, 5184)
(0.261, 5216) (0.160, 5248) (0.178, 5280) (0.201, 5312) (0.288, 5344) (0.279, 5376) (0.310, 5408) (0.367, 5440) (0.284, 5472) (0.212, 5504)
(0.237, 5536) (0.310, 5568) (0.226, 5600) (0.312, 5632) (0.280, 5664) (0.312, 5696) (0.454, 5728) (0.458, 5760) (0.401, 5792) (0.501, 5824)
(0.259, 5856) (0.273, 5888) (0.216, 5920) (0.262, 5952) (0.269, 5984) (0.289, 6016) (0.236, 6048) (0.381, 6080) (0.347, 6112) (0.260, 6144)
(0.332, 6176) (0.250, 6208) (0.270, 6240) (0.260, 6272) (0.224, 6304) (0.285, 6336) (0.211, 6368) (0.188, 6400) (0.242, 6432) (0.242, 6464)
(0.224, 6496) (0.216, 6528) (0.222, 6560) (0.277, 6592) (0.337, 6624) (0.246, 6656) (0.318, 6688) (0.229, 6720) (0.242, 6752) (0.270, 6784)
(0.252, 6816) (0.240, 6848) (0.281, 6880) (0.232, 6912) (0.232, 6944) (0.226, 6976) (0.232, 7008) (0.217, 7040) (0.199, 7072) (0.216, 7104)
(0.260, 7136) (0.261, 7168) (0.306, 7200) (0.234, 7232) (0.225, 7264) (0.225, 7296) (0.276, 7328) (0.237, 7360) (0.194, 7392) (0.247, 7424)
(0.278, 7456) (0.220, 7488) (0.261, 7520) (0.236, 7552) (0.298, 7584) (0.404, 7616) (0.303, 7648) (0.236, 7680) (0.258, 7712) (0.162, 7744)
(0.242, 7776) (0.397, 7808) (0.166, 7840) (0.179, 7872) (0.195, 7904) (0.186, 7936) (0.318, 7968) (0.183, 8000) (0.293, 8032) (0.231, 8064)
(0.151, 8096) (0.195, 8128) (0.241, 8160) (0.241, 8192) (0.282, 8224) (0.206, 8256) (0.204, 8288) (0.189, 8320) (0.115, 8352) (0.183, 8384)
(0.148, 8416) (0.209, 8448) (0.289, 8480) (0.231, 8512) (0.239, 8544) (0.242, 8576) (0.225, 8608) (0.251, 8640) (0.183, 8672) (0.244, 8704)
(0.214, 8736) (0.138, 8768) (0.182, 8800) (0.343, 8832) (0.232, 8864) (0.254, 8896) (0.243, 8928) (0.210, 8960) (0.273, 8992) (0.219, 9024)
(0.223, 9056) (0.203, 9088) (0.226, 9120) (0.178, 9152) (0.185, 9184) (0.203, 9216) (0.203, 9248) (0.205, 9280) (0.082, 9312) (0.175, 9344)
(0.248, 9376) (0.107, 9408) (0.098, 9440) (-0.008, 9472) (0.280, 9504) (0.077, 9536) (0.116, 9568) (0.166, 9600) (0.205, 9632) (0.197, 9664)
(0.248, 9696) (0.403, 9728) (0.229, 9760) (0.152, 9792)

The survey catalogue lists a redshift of 0.159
